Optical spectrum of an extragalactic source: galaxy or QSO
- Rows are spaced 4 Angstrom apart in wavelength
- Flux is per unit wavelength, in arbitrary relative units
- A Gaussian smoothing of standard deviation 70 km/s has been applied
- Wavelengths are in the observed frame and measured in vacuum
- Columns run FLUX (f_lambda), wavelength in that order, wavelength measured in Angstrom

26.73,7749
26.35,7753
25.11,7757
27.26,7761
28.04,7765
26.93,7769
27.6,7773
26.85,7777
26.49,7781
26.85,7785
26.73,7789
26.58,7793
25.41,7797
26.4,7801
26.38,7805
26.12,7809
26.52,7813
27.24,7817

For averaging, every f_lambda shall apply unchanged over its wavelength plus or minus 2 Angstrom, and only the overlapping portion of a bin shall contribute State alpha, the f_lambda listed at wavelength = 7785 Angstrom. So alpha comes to 26.85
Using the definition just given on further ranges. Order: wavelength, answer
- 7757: 25.11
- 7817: 27.24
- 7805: 26.38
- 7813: 26.52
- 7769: 26.93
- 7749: 26.73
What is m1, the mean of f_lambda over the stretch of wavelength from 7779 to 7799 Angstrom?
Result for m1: 26.4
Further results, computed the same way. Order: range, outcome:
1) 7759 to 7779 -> 27.3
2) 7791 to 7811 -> 26.2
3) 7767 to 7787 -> 26.9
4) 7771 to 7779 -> 27.2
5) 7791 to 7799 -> 26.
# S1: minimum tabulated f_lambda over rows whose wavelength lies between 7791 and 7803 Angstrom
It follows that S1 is 25.41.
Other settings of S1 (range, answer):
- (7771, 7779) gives 26.85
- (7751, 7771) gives 25.11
